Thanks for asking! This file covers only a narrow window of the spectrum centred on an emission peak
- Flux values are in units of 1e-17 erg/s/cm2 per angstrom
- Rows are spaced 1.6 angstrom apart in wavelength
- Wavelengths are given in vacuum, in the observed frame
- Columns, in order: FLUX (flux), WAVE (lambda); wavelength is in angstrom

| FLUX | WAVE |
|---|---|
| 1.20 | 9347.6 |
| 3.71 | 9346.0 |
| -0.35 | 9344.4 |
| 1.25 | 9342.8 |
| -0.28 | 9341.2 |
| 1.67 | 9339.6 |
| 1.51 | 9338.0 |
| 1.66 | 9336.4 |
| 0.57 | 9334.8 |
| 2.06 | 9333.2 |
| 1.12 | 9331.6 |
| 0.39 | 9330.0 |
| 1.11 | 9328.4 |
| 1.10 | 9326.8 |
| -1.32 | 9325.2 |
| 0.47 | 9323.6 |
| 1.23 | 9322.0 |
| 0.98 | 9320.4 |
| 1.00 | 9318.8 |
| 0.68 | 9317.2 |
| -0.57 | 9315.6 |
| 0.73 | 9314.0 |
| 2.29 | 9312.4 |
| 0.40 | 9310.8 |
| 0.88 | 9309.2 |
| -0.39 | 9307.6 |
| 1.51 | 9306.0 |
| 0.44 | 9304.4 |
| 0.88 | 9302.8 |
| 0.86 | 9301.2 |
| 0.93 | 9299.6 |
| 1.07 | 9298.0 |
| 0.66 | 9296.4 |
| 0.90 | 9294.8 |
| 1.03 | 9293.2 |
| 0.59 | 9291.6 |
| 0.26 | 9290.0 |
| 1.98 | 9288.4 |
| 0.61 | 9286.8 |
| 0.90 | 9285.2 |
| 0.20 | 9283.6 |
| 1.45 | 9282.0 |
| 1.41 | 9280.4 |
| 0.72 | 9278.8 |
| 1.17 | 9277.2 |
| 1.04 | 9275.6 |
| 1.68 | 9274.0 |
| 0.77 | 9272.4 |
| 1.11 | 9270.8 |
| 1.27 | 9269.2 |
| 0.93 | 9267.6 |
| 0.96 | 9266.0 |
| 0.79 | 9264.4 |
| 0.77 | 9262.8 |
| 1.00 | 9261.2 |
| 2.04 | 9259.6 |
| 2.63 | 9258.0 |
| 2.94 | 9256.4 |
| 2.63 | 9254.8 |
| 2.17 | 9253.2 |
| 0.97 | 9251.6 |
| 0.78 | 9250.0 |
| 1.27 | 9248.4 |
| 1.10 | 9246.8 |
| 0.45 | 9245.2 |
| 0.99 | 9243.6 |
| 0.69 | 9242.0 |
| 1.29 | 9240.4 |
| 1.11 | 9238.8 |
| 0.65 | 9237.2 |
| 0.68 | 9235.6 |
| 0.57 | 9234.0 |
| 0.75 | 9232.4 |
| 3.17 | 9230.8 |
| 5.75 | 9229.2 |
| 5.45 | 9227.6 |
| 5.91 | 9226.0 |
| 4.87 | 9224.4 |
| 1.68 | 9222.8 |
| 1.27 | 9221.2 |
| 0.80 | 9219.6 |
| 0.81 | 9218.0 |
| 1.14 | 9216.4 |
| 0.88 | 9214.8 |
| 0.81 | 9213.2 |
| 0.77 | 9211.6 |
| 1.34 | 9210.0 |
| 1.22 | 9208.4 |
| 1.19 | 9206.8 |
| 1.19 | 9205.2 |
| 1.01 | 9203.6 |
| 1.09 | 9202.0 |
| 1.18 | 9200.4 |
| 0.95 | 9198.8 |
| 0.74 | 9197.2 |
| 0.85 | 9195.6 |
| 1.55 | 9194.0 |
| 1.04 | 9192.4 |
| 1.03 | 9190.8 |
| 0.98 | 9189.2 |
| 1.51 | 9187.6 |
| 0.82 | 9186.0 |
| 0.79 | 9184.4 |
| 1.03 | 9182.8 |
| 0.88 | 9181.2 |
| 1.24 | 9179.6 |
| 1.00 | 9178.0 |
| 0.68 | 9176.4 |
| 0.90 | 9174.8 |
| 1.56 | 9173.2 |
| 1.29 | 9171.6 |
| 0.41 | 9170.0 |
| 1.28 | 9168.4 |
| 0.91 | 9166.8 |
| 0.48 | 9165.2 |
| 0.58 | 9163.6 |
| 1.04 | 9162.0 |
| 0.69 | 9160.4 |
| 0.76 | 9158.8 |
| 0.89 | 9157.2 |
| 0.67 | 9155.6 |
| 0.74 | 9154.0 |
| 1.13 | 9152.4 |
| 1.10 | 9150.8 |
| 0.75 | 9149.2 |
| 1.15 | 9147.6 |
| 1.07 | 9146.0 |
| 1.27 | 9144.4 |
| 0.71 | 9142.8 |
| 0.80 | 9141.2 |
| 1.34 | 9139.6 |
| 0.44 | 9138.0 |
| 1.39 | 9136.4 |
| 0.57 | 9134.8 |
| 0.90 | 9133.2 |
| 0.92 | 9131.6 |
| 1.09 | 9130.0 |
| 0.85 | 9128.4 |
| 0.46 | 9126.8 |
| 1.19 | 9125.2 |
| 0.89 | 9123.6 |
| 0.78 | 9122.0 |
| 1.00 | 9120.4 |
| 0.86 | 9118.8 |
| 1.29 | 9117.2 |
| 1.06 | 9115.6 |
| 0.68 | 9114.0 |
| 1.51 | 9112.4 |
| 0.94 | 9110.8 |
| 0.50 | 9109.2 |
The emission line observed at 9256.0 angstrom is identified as [N II] 6583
